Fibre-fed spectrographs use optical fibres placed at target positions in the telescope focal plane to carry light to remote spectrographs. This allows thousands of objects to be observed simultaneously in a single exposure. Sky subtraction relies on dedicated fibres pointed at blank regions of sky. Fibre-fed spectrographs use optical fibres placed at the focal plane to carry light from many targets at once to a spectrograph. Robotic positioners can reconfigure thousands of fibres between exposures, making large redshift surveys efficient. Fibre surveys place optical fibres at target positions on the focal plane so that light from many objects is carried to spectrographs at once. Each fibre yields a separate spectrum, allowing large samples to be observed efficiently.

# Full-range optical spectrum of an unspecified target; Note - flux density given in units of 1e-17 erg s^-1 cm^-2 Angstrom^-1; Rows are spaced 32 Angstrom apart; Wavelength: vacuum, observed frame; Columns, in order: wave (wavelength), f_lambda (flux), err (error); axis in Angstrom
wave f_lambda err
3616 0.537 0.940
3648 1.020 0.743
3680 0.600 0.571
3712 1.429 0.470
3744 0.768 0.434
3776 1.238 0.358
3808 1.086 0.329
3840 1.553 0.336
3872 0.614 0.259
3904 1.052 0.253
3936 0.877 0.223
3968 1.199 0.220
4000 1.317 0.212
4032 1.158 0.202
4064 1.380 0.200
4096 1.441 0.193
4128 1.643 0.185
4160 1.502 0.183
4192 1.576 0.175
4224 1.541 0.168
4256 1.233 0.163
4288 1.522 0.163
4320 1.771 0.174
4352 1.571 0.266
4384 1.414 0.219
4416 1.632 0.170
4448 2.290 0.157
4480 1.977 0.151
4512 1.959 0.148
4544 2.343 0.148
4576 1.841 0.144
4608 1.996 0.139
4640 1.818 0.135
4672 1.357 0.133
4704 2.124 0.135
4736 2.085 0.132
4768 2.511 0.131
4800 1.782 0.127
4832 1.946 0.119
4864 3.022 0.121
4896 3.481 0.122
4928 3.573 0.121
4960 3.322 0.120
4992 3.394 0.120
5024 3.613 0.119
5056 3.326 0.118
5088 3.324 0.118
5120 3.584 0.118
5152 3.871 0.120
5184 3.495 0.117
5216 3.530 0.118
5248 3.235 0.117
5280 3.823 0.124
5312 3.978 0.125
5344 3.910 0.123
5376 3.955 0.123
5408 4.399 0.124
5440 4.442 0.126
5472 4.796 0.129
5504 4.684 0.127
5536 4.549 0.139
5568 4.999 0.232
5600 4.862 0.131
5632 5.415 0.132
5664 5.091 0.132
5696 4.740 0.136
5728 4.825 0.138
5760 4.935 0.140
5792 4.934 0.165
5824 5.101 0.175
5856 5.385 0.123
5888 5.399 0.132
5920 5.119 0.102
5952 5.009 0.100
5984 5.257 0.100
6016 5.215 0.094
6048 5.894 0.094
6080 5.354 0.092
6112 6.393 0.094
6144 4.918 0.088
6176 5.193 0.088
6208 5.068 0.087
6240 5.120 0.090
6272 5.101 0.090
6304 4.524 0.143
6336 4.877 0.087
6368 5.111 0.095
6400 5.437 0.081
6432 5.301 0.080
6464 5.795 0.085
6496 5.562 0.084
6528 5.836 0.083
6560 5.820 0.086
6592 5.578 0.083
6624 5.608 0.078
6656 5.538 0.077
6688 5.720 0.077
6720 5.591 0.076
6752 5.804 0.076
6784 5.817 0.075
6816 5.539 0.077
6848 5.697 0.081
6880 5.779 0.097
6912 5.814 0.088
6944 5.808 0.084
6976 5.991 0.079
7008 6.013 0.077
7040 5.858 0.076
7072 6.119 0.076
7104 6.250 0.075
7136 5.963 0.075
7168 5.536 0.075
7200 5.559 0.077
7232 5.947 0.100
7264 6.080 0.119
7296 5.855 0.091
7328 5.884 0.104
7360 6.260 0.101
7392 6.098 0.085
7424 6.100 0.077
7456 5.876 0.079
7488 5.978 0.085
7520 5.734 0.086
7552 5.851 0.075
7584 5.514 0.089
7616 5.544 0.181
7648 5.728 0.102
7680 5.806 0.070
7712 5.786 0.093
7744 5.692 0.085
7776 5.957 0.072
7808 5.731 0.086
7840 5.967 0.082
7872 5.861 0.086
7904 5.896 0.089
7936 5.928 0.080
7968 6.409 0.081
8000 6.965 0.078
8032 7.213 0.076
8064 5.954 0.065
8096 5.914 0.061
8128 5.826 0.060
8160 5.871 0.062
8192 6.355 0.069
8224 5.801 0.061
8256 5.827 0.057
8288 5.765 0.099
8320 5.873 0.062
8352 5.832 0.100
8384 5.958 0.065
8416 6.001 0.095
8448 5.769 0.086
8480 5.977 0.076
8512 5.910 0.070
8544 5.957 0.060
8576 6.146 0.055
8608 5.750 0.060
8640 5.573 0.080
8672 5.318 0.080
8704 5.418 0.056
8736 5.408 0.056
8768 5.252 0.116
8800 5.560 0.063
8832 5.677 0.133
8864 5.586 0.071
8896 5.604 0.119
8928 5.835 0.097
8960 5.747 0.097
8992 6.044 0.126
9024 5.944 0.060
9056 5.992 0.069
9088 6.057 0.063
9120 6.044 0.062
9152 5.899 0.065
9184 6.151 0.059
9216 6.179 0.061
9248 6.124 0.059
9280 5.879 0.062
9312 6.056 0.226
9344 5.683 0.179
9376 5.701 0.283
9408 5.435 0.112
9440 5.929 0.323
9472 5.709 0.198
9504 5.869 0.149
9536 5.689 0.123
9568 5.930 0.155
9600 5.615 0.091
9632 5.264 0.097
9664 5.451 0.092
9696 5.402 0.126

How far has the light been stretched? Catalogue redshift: 0.22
